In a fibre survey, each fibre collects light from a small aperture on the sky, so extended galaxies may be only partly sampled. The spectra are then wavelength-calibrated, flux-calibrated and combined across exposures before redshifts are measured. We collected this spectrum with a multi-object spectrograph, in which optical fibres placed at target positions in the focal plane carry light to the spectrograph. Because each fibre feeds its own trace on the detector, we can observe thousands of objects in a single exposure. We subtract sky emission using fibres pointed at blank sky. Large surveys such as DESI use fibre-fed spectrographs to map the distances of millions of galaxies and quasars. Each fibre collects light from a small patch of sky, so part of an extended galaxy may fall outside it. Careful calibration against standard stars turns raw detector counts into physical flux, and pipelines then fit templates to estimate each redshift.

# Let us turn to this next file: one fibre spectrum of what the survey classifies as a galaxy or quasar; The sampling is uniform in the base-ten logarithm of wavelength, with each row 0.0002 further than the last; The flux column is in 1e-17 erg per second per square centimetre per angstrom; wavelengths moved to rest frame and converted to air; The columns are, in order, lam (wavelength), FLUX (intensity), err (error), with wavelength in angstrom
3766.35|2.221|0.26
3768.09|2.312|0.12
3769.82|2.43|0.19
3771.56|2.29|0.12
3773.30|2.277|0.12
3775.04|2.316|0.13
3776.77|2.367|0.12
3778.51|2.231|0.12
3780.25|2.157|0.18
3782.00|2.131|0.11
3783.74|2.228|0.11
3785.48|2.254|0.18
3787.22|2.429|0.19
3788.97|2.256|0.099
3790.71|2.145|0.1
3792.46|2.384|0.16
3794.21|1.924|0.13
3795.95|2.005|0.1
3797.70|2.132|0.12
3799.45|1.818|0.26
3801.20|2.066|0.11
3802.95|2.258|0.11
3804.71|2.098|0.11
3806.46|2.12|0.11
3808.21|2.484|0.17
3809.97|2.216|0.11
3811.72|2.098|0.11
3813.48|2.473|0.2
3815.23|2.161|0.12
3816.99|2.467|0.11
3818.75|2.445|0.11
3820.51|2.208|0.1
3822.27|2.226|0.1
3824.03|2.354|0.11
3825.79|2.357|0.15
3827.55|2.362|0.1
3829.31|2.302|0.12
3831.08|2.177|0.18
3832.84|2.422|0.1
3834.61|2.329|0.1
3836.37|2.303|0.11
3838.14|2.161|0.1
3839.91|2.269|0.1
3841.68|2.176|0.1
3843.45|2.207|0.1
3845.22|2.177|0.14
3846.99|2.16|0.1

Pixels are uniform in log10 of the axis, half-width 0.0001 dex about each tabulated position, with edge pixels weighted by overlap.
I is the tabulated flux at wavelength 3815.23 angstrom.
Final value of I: 2.161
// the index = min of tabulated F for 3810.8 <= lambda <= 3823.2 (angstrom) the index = 2.098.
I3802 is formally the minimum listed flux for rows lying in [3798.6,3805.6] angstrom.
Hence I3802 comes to 1.818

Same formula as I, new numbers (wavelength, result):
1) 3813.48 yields 2.473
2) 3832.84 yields 2.422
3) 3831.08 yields 2.177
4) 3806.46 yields 2.12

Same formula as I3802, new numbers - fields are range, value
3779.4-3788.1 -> 2.131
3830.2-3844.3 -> 2.161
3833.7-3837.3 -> 2.303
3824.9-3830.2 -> 2.302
